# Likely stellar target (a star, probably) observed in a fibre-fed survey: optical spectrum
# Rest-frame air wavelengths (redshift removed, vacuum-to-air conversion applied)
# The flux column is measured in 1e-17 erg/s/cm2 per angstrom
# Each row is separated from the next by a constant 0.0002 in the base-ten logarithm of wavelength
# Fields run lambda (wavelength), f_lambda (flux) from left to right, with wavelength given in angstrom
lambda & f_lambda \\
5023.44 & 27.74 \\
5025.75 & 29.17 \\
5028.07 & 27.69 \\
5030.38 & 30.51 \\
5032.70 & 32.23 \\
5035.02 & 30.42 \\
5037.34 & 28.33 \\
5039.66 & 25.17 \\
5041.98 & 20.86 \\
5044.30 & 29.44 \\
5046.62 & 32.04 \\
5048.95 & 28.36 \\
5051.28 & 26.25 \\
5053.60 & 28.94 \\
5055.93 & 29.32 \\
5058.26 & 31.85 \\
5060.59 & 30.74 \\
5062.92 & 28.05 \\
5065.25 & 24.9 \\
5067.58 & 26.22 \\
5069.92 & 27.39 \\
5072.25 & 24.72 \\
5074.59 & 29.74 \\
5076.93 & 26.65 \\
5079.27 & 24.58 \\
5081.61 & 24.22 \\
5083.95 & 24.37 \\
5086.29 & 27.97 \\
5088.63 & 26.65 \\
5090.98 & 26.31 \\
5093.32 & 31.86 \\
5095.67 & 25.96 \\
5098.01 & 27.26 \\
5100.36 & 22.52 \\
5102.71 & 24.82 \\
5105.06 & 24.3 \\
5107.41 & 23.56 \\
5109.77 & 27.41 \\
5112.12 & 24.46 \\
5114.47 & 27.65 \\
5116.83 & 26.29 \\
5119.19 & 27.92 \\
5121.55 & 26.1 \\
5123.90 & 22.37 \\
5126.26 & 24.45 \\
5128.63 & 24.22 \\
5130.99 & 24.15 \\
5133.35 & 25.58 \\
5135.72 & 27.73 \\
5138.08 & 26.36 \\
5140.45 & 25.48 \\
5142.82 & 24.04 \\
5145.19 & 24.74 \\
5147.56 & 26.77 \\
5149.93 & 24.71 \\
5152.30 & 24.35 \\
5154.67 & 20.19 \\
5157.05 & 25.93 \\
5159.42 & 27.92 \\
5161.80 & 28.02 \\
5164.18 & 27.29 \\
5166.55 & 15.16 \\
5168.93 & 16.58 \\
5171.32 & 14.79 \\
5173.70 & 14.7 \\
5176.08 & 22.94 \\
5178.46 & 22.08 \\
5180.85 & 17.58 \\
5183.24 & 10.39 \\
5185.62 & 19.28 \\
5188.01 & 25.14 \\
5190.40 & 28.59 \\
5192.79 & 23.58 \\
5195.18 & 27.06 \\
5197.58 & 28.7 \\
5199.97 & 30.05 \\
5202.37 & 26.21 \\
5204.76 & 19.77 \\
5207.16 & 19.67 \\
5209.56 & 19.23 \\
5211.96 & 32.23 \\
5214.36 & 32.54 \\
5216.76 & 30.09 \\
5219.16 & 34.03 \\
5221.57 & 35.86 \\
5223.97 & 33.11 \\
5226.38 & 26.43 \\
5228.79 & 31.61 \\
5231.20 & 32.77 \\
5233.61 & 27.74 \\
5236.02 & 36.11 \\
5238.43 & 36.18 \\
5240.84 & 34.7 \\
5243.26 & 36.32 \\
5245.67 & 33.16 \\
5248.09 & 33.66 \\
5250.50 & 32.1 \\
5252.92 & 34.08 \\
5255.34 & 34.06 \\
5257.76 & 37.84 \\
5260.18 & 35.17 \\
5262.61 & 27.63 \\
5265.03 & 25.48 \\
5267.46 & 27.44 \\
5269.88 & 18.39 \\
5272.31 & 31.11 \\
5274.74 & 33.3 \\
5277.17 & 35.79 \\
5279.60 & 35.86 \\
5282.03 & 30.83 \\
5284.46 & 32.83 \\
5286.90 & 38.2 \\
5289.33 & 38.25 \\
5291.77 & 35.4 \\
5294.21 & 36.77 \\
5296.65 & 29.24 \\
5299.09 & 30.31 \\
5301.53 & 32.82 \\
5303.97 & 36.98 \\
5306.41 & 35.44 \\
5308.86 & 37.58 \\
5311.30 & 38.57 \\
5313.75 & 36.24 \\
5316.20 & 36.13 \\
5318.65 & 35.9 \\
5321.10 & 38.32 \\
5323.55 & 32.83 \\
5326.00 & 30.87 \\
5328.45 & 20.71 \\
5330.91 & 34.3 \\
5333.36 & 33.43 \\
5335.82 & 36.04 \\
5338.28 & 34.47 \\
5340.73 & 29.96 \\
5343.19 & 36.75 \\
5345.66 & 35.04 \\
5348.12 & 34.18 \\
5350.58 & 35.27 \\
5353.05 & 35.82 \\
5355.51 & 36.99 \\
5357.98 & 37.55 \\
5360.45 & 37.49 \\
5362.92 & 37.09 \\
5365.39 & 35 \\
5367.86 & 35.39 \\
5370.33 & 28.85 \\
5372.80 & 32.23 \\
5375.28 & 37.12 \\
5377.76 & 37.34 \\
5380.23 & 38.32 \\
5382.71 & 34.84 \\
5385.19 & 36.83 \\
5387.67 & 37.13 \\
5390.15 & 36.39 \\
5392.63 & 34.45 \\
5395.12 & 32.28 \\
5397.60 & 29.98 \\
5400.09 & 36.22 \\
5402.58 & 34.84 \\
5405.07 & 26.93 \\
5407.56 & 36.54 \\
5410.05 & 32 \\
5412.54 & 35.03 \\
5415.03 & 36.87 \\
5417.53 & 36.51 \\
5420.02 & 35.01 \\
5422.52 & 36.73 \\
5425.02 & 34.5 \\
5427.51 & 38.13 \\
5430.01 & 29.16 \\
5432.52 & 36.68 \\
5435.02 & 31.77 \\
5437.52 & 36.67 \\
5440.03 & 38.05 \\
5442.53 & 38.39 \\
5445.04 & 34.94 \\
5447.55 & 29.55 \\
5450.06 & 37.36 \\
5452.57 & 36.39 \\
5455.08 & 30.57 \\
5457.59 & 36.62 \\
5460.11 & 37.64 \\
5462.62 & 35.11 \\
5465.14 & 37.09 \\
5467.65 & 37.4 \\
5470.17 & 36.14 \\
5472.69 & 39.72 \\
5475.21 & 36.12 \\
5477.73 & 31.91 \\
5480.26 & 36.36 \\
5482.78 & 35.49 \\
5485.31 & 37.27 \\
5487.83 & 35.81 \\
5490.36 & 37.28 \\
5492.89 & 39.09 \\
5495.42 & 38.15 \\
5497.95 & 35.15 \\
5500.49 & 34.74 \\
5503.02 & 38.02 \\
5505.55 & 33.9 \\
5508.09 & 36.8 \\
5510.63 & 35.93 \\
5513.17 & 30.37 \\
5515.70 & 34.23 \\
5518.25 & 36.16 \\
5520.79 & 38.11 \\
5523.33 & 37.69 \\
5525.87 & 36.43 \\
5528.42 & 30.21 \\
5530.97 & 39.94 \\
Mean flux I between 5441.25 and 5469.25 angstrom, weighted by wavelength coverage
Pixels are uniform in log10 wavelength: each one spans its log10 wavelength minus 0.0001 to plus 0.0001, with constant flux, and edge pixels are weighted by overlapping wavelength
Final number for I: 35.6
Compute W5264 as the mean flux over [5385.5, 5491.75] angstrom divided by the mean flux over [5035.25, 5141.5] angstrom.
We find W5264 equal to 1.3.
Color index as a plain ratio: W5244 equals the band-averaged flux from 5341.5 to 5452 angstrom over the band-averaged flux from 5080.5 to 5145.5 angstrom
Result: 1.37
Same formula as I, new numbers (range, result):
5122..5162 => 25.1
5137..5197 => 22.6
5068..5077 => 27.1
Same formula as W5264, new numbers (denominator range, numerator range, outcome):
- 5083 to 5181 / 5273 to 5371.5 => 1.41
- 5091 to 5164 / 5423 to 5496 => 1.40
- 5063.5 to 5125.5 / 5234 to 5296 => 1.27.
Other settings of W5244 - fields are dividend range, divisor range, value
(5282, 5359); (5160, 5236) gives 1.37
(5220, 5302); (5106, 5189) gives 1.40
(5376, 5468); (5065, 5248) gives 1.35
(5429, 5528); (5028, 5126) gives 1.32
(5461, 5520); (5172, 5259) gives 1.27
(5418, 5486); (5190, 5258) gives 1.17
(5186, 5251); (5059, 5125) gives 1.13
